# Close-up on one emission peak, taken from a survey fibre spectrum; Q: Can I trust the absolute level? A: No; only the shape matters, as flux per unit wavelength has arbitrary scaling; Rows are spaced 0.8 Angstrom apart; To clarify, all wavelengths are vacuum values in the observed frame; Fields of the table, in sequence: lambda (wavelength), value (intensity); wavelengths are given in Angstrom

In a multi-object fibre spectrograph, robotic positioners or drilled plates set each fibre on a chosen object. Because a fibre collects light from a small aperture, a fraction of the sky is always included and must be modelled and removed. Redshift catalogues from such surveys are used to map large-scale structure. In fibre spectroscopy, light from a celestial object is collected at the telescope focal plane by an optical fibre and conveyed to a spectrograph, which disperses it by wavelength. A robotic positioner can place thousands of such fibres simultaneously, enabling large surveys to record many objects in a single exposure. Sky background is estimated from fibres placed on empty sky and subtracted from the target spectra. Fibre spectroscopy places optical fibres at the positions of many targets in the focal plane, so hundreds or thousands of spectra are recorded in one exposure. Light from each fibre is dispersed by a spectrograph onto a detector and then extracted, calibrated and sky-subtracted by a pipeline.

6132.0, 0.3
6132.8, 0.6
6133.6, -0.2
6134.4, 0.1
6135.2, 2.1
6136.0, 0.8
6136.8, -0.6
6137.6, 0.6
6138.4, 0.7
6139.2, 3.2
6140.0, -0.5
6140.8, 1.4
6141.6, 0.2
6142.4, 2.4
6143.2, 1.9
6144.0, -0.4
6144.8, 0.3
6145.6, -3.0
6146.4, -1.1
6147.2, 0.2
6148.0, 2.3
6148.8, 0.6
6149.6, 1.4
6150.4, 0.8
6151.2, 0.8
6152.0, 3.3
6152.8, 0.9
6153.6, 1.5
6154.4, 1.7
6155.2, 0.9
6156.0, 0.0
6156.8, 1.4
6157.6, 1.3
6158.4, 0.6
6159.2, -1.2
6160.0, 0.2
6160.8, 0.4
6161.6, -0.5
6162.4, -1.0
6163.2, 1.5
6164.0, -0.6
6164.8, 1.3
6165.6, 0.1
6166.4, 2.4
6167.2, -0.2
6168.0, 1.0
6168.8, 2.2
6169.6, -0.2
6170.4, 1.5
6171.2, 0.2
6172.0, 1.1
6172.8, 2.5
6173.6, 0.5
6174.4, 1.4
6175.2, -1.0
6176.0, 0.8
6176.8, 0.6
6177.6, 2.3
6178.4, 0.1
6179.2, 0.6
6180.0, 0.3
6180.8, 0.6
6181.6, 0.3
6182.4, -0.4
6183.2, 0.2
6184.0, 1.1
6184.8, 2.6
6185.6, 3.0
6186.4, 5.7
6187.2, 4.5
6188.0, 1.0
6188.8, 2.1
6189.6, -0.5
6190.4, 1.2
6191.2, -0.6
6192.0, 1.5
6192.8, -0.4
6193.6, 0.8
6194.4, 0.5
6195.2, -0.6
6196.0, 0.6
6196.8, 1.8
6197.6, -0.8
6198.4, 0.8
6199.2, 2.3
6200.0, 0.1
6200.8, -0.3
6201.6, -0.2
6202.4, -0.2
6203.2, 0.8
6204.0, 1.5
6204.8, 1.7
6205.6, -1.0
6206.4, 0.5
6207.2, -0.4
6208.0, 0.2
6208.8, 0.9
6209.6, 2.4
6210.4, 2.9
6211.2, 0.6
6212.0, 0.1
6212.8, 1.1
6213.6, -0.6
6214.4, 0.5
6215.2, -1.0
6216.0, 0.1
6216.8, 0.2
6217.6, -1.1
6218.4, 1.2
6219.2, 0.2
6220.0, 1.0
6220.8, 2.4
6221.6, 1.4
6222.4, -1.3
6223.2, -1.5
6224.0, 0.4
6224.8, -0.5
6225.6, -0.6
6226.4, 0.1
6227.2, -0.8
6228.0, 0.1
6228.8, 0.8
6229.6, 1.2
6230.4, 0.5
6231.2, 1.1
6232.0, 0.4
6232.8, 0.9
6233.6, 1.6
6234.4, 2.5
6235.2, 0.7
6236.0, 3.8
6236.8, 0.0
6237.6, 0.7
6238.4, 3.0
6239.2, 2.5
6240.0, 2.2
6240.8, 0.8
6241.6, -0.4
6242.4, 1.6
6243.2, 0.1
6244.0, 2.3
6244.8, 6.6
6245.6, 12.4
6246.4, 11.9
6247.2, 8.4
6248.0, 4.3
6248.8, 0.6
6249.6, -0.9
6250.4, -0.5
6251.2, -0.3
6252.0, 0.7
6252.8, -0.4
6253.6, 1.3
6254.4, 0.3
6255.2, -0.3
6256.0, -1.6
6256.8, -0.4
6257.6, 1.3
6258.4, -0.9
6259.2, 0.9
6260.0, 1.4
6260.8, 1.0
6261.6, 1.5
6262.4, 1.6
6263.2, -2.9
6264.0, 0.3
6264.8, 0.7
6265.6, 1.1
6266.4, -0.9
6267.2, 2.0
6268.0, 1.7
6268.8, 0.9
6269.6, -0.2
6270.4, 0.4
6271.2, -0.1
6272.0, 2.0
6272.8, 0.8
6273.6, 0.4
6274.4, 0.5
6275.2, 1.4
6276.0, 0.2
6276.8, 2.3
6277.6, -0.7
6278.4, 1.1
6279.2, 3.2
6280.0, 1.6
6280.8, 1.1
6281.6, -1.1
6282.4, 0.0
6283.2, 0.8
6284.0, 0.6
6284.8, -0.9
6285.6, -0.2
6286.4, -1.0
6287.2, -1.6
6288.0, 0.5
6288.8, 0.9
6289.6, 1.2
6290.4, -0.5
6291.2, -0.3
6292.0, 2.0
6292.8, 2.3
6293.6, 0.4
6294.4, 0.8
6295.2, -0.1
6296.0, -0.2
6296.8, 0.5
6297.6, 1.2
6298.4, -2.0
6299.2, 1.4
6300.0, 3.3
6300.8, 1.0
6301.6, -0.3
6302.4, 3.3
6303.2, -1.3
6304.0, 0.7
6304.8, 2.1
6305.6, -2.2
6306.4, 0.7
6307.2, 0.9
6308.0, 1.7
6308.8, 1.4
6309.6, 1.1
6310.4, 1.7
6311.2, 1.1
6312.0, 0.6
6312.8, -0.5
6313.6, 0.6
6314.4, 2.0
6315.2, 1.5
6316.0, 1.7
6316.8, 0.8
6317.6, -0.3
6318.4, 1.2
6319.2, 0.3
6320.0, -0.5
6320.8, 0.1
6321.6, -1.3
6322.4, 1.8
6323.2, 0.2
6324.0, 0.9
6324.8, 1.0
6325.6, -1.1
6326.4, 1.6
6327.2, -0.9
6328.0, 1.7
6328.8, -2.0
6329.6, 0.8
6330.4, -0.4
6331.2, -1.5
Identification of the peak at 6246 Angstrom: [O III]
